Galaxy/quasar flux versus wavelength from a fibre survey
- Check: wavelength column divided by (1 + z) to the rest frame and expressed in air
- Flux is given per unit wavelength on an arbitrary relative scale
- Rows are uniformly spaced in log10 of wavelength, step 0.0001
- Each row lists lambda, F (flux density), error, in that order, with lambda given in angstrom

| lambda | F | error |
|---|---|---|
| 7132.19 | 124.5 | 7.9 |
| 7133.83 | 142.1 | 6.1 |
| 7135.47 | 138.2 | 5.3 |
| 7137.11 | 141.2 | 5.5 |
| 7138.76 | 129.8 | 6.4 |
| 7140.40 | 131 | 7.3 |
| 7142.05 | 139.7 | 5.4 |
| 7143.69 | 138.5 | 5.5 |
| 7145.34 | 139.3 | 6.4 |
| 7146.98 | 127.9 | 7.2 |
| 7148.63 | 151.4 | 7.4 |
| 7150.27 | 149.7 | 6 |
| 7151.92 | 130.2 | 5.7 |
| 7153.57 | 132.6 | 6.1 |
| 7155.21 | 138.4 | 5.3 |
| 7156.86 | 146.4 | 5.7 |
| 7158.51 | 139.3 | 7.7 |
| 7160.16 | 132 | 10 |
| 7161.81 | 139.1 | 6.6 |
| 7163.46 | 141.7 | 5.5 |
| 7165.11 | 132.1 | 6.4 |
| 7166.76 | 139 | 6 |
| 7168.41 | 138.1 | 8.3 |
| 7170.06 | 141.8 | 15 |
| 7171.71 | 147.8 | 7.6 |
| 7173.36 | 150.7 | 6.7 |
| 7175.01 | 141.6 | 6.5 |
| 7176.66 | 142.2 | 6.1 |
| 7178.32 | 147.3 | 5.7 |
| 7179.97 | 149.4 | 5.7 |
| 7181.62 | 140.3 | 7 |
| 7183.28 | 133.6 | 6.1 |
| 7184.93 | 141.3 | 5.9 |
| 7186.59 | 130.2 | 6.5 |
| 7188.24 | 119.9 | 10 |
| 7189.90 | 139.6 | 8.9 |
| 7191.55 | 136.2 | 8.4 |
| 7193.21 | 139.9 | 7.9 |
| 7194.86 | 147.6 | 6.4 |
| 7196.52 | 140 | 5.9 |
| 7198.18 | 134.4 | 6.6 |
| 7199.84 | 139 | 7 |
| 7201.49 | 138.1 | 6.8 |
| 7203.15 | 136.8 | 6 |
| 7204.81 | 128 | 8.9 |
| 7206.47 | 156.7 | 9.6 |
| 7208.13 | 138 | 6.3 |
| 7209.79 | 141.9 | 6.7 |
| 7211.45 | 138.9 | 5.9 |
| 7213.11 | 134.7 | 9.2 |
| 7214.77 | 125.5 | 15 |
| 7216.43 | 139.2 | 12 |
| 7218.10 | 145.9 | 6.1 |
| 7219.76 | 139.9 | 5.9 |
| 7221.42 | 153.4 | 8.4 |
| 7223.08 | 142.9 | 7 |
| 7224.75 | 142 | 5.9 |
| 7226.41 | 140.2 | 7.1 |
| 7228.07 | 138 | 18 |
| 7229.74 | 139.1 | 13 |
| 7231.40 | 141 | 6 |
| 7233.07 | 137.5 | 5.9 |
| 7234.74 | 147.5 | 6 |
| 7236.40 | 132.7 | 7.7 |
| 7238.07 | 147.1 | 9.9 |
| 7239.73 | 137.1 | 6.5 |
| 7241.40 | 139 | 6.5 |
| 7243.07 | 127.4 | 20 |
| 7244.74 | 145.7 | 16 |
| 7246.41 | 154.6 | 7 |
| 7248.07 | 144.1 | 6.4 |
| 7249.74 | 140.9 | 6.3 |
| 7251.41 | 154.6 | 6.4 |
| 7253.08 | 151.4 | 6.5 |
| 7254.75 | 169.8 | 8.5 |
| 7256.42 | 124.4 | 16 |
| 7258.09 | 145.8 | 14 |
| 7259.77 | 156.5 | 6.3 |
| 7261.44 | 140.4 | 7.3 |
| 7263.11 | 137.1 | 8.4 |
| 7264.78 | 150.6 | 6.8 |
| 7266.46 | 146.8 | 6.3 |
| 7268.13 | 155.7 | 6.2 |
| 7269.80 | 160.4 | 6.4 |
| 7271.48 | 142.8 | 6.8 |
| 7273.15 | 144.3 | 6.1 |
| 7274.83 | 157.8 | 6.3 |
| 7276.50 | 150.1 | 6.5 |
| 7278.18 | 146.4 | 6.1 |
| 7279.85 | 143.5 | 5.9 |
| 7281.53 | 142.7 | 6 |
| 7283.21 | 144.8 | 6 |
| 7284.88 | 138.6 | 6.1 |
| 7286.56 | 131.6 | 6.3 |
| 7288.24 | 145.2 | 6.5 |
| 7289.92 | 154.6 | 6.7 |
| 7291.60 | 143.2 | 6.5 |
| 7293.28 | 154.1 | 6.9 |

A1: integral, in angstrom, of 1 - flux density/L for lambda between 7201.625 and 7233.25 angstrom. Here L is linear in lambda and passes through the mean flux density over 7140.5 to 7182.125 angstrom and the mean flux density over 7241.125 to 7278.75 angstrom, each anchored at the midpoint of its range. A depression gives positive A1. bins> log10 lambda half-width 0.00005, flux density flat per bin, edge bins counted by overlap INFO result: 1.0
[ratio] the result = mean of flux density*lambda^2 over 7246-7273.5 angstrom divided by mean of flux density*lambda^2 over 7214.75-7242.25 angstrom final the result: 1.06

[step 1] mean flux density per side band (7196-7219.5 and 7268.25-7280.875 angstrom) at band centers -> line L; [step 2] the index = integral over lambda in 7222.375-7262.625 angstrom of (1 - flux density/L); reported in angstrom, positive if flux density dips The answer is 0.3 angstrom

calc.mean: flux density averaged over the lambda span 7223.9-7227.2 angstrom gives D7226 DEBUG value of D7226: 141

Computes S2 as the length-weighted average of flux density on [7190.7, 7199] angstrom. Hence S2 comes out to 140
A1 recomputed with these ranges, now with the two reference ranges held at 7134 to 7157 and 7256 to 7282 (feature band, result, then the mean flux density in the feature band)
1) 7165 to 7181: -0.39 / 144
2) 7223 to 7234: 0.31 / 140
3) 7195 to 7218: 0.66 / 138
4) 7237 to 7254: 0.13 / 144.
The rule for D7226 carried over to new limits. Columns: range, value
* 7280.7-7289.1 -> 141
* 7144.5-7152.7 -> 140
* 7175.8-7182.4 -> 145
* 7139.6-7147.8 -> 135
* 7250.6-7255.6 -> 159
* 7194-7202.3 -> 140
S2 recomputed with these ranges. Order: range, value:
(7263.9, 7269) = 151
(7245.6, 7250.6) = 147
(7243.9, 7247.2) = 150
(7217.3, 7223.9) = 146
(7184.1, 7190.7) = 133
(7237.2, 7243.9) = 138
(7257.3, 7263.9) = 145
